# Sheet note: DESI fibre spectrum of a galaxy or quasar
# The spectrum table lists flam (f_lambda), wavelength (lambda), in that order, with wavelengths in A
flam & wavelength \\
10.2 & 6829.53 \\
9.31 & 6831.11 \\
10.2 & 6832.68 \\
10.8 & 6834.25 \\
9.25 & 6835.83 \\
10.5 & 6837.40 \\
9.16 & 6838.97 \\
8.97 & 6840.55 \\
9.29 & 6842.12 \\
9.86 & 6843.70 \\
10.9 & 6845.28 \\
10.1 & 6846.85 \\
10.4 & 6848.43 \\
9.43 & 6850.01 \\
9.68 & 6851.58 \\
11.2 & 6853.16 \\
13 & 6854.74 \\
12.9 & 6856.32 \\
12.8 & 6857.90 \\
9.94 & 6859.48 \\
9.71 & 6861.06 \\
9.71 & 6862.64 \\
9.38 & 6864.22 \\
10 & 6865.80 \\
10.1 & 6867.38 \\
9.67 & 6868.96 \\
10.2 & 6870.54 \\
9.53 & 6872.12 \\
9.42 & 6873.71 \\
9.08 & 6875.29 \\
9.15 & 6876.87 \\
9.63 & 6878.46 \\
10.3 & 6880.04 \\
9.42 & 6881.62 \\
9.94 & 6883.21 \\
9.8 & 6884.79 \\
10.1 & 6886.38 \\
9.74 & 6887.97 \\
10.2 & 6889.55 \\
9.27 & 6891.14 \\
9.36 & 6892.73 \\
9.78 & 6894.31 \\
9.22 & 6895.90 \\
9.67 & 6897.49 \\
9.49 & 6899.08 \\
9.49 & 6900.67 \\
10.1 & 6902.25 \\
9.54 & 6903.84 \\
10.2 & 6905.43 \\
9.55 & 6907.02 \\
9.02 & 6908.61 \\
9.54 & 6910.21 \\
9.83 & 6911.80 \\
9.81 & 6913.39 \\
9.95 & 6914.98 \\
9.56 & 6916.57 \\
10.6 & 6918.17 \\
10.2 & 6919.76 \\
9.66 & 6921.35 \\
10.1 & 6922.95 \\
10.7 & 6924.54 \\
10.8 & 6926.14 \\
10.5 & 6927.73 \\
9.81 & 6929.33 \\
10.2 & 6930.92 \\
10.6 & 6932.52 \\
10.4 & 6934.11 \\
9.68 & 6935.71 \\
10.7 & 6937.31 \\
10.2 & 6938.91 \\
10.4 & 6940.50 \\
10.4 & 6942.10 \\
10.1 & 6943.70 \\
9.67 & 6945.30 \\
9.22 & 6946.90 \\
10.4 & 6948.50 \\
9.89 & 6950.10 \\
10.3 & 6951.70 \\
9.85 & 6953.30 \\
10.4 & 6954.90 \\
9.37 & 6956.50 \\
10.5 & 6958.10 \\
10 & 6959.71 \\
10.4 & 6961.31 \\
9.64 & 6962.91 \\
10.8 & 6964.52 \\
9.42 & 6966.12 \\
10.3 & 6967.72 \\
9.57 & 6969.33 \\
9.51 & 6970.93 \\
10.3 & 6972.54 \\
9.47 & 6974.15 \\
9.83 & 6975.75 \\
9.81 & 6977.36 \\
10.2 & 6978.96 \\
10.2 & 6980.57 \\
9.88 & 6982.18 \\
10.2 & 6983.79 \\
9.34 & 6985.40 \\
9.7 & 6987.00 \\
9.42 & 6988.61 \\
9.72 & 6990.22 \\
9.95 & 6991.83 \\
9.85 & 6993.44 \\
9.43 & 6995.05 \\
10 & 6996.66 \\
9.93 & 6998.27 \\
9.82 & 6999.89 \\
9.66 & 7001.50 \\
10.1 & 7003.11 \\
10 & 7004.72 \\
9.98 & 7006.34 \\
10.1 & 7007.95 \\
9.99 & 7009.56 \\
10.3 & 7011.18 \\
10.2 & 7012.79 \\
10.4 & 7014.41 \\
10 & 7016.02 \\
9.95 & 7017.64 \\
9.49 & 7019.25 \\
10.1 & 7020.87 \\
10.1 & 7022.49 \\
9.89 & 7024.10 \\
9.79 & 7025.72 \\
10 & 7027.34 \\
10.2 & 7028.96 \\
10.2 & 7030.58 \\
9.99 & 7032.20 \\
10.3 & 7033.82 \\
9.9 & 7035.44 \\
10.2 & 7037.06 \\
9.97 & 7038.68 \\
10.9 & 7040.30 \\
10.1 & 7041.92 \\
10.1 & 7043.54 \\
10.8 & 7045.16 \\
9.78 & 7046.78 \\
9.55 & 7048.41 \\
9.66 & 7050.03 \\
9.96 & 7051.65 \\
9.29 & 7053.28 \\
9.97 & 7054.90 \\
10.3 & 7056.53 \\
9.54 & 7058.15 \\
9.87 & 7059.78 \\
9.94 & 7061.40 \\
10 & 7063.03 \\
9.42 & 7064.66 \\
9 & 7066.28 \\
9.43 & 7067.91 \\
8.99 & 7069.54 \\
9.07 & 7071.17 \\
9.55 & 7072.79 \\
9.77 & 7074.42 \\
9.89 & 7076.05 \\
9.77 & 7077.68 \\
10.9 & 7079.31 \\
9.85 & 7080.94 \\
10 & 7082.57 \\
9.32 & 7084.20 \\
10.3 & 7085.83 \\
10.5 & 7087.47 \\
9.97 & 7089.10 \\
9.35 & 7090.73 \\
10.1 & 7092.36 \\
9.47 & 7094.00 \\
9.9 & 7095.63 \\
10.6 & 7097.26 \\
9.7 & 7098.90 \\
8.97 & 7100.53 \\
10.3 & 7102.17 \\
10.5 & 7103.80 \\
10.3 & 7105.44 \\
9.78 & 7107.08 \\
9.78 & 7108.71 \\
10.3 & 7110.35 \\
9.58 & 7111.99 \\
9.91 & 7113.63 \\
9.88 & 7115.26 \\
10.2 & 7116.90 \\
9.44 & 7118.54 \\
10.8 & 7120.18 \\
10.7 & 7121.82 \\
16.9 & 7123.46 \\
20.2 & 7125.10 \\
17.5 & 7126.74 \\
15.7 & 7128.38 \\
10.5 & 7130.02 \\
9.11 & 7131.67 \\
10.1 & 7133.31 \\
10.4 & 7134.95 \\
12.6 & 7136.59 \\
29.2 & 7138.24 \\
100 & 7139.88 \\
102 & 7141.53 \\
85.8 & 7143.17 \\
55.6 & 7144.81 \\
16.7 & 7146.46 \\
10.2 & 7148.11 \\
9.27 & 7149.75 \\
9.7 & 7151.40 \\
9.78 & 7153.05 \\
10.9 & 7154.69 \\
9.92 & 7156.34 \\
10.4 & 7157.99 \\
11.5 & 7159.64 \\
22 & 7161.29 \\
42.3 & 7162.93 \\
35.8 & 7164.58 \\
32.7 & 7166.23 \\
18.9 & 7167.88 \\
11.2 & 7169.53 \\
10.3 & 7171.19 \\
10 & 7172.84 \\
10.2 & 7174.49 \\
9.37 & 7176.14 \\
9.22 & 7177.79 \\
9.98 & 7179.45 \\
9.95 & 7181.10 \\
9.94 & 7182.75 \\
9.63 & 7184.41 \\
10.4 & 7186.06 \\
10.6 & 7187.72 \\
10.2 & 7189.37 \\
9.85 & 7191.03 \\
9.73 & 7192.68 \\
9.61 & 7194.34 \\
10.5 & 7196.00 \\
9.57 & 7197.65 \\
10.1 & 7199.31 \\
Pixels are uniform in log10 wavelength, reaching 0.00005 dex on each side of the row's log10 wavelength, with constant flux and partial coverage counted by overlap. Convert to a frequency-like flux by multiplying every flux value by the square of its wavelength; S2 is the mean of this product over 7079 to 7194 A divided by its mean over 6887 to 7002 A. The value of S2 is 1.78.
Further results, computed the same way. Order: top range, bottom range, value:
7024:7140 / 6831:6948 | 1.21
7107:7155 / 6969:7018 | 2.36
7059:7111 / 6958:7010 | 1.02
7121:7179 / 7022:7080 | 2.42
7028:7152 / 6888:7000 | 1.55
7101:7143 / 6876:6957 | 2.18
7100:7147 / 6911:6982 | 2.37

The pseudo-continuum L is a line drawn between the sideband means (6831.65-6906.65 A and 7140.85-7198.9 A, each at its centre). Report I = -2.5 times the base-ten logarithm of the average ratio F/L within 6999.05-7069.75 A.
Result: 0.44 mag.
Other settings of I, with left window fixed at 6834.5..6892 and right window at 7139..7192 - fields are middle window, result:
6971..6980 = 0.439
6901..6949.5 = 0.252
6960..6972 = 0.401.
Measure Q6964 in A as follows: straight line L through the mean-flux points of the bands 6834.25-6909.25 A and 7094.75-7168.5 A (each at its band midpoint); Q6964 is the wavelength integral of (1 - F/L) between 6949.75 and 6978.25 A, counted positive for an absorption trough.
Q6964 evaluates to 7.7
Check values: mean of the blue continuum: 9.95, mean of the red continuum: 20.4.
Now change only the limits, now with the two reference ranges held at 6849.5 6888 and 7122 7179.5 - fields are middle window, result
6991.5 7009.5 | 7.1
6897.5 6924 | 5.1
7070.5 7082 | 5.8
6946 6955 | 2.6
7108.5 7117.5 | 4.9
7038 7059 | 9.7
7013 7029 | 6.7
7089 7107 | 9.4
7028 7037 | 3.9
